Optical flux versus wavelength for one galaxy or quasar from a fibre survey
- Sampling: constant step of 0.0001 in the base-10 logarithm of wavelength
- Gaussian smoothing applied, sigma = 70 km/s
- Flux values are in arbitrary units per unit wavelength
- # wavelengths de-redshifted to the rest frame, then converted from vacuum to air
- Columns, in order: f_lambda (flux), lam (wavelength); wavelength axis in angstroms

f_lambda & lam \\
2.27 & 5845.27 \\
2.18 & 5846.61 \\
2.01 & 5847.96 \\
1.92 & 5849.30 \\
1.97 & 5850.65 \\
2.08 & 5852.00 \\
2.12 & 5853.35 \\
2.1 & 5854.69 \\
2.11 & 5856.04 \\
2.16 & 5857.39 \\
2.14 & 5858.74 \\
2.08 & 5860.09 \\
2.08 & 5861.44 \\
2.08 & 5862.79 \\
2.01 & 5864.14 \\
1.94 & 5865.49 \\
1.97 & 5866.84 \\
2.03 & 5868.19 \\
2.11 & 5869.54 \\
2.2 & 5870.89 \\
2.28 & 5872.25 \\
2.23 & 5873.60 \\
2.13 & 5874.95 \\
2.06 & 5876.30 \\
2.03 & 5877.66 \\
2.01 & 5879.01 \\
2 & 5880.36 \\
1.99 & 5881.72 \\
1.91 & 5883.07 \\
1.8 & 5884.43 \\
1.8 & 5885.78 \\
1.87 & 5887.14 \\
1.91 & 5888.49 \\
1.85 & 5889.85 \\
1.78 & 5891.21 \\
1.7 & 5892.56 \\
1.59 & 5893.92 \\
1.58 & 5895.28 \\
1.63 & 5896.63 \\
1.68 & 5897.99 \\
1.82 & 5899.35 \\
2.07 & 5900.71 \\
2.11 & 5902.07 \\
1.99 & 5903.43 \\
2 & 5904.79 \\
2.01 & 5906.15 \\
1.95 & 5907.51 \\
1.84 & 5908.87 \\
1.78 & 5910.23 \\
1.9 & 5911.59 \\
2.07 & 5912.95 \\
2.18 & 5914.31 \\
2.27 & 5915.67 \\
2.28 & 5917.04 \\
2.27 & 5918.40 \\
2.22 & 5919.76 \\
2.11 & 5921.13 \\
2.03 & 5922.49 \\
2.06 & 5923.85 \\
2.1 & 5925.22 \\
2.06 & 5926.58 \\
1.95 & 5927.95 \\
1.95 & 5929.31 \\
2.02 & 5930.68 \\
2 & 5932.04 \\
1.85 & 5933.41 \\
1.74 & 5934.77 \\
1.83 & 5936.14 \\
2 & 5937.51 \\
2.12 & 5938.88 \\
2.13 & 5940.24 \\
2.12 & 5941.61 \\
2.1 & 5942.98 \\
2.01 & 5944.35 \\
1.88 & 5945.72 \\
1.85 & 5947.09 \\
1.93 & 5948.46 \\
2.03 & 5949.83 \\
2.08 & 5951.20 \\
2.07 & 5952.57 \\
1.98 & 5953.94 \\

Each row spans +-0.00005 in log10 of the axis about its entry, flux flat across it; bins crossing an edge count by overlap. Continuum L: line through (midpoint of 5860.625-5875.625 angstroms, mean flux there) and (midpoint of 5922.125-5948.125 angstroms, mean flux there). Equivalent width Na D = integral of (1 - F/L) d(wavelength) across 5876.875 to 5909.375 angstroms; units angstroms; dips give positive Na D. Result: 2.9 angstroms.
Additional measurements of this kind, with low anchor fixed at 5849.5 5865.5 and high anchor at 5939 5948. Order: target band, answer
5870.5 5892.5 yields 0.8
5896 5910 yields 0.9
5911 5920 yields -0.6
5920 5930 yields -0.1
